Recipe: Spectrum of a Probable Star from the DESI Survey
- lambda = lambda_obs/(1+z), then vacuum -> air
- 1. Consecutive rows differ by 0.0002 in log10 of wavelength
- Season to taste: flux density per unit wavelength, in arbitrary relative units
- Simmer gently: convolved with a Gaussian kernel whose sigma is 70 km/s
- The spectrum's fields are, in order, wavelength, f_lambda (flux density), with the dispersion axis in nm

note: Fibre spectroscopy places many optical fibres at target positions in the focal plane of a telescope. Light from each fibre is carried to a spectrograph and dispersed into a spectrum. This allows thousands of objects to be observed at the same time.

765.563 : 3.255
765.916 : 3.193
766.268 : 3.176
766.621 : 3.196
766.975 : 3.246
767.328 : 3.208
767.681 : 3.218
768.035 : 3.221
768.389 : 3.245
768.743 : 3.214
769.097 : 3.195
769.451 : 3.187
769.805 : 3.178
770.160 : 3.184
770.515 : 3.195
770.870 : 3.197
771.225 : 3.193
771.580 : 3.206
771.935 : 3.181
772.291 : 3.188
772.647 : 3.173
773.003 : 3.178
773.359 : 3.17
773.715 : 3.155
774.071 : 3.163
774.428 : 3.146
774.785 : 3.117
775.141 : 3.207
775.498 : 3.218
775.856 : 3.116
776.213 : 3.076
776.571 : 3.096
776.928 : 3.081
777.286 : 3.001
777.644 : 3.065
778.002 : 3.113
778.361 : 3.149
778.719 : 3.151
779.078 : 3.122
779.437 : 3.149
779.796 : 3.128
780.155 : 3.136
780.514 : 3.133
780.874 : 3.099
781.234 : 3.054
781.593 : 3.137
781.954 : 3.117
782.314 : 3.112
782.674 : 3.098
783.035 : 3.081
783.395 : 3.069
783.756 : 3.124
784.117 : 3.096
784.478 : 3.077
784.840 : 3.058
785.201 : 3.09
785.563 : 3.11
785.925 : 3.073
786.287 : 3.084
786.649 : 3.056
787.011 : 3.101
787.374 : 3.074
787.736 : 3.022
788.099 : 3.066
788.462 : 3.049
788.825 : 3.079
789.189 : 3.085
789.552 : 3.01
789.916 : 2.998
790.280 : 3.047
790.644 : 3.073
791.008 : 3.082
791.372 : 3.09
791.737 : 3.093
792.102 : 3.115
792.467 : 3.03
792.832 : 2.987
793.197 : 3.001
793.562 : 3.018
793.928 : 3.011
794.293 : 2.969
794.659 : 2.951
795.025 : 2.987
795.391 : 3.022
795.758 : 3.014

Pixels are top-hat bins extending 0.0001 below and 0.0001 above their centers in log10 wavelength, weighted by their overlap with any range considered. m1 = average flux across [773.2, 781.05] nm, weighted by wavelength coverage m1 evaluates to 3.13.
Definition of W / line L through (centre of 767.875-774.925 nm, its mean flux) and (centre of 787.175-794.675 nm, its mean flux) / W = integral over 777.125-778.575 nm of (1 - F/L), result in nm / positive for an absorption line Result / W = 0.02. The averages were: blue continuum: 3.18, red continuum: 3.04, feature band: 3.08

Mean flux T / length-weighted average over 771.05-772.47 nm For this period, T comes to 3.19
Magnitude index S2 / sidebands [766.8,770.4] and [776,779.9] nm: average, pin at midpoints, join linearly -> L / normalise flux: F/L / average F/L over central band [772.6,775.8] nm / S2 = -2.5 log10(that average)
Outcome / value -0.01 mag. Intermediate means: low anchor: 3.21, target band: 3.17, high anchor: 3.1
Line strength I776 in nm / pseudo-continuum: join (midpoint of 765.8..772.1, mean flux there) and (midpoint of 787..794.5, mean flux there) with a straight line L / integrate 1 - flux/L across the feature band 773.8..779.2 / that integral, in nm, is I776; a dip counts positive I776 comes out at 0.05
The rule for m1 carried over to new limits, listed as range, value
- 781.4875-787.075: 3.09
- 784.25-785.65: 3.08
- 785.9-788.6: 3.07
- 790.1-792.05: 3.08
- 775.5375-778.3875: 3.09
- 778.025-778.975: 3.14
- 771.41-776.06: 3.17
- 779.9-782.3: 3.11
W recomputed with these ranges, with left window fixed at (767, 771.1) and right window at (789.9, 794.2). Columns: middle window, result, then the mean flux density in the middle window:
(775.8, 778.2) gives 0.056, 3.08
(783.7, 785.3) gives 0.006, 3.09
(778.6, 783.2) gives 0.010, 3.12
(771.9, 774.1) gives 0.004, 3.17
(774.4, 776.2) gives 0.004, 3.15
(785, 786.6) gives 0.002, 3.09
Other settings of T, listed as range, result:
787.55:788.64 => 3.05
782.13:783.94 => 3.1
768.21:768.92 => 3.23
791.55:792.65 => 3.08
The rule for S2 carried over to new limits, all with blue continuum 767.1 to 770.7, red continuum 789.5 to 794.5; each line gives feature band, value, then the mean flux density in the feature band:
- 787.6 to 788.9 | 0.00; 3.05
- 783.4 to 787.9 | 0.00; 3.08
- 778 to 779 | 0.00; 3.14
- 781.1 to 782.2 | 0.00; 3.11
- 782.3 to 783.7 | 0.00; 3.09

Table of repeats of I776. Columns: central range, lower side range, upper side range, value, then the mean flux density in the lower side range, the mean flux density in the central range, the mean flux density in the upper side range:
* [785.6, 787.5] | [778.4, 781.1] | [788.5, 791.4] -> 0.00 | 3.13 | 3.08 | 3.06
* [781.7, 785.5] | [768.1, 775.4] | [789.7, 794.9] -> 0.00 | 3.18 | 3.09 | 3.03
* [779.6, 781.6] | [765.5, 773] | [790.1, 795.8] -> 0.00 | 3.2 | 3.11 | 3.03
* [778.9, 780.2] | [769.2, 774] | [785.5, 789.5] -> 0.00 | 3.18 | 3.13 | 3.07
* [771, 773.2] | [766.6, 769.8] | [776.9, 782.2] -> -0.01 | 3.21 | 3.19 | 3.11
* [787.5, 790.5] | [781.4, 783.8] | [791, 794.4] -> 0.02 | 3.1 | 3.05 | 3.04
